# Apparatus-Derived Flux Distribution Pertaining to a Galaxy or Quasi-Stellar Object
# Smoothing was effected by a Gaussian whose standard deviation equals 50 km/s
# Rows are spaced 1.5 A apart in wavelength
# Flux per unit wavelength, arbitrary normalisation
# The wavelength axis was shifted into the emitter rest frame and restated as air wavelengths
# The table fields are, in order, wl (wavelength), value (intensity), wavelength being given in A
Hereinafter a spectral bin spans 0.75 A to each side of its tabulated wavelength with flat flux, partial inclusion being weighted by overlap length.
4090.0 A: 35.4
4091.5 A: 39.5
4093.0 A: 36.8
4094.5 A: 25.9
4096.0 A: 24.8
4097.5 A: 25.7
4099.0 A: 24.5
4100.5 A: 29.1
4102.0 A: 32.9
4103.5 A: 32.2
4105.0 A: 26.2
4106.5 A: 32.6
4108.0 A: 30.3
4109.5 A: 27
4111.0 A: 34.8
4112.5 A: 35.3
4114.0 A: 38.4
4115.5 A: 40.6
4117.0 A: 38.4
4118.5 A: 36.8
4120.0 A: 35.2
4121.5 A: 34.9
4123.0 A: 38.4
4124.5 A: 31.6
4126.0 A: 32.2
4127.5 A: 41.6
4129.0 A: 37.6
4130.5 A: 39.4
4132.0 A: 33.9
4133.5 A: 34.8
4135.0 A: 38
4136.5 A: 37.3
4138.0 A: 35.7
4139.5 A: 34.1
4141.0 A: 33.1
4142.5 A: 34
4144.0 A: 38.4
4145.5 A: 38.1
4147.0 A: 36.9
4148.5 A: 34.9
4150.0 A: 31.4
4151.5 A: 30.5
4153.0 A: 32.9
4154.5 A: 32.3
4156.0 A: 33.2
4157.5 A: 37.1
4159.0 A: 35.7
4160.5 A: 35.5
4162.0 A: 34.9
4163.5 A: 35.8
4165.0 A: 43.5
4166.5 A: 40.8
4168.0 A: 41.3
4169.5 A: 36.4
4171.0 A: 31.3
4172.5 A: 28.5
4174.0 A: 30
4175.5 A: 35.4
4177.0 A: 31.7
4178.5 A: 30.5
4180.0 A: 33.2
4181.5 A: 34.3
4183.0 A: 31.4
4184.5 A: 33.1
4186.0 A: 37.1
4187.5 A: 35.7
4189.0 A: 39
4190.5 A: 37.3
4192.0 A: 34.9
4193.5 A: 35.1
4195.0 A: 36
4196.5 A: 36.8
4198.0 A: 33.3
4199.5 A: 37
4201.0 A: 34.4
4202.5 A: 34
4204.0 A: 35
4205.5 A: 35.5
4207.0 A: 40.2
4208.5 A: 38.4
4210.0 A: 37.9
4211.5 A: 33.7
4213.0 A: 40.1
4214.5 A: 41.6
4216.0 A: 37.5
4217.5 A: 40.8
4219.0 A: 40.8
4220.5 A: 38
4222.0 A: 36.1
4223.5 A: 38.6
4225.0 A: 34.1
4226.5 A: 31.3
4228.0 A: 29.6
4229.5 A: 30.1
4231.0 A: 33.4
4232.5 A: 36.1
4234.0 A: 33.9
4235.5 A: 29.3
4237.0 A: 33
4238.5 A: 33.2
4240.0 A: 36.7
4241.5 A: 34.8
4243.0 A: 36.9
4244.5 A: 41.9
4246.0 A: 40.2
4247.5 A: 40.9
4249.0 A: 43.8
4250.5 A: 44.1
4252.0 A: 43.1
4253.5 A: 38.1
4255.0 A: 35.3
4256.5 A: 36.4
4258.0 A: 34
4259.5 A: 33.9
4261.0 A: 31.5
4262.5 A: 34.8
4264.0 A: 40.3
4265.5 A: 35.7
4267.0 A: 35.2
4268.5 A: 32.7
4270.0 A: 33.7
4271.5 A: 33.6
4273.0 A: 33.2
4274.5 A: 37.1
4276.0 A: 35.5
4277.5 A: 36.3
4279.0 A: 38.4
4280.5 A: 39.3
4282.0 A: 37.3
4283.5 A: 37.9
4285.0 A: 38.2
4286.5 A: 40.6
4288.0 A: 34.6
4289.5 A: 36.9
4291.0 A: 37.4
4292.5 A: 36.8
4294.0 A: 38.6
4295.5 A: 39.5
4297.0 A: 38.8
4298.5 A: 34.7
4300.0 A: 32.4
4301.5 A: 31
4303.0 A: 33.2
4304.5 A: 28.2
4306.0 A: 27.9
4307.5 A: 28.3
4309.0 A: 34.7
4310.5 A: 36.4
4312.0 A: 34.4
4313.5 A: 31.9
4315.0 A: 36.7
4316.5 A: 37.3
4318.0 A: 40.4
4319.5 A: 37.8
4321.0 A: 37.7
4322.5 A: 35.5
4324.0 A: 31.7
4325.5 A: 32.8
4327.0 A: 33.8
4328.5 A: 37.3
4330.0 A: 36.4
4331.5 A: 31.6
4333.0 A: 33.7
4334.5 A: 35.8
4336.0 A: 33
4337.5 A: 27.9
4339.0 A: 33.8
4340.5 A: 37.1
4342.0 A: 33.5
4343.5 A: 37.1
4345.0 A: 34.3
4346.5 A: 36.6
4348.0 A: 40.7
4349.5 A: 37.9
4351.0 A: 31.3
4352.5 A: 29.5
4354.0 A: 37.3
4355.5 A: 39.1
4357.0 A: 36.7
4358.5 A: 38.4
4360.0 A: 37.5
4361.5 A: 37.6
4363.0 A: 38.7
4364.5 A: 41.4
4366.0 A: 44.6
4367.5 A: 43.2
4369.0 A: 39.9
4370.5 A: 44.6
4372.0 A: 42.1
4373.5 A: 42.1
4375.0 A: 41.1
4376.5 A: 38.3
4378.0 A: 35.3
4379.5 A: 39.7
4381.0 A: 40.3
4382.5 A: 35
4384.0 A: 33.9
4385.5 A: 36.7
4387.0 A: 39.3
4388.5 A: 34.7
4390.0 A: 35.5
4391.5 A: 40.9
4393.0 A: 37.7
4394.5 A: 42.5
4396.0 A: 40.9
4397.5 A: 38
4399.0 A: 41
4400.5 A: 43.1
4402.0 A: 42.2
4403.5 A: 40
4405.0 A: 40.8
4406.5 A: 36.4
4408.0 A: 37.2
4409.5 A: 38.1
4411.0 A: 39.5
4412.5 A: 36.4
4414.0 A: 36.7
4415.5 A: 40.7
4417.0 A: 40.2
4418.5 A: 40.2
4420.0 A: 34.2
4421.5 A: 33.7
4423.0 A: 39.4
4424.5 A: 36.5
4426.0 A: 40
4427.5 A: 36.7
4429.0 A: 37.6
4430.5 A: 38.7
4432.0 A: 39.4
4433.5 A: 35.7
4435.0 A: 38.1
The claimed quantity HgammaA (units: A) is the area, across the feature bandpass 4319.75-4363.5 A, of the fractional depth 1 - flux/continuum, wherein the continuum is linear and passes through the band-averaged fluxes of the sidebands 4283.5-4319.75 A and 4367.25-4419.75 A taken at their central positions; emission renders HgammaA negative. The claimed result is 2.0 A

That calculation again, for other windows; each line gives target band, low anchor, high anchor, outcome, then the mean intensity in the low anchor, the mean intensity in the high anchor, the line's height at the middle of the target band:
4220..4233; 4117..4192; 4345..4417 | 0.8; 35.3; 38.7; 36.4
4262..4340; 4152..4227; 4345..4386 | 4.7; 35.8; 38.4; 37.5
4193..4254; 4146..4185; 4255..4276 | -3.7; 34.4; 34.8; 34.6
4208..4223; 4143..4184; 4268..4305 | -1.4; 34.6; 35.9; 35.2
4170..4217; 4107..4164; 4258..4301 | 0.6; 35.3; 36.2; 35.6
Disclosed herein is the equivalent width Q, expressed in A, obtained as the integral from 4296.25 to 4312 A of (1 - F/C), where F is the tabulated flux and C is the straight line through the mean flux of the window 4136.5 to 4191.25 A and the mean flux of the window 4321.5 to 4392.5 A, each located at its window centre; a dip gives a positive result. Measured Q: 1.61 A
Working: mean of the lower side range 34.9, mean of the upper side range 36.9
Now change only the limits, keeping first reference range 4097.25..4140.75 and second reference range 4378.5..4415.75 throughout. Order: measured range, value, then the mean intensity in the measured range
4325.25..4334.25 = 0.8 A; 34.4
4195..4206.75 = 0.0 A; 35.4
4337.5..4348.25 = 0.7 A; 35.4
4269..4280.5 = 0.3 A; 35.6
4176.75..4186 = 0.6 A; 32.8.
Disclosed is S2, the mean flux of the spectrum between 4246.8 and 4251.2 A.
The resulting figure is 42.9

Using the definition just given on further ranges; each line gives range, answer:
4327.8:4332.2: 35.1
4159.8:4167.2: 38.1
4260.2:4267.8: 35.5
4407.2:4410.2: 37.6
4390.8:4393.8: 39.3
